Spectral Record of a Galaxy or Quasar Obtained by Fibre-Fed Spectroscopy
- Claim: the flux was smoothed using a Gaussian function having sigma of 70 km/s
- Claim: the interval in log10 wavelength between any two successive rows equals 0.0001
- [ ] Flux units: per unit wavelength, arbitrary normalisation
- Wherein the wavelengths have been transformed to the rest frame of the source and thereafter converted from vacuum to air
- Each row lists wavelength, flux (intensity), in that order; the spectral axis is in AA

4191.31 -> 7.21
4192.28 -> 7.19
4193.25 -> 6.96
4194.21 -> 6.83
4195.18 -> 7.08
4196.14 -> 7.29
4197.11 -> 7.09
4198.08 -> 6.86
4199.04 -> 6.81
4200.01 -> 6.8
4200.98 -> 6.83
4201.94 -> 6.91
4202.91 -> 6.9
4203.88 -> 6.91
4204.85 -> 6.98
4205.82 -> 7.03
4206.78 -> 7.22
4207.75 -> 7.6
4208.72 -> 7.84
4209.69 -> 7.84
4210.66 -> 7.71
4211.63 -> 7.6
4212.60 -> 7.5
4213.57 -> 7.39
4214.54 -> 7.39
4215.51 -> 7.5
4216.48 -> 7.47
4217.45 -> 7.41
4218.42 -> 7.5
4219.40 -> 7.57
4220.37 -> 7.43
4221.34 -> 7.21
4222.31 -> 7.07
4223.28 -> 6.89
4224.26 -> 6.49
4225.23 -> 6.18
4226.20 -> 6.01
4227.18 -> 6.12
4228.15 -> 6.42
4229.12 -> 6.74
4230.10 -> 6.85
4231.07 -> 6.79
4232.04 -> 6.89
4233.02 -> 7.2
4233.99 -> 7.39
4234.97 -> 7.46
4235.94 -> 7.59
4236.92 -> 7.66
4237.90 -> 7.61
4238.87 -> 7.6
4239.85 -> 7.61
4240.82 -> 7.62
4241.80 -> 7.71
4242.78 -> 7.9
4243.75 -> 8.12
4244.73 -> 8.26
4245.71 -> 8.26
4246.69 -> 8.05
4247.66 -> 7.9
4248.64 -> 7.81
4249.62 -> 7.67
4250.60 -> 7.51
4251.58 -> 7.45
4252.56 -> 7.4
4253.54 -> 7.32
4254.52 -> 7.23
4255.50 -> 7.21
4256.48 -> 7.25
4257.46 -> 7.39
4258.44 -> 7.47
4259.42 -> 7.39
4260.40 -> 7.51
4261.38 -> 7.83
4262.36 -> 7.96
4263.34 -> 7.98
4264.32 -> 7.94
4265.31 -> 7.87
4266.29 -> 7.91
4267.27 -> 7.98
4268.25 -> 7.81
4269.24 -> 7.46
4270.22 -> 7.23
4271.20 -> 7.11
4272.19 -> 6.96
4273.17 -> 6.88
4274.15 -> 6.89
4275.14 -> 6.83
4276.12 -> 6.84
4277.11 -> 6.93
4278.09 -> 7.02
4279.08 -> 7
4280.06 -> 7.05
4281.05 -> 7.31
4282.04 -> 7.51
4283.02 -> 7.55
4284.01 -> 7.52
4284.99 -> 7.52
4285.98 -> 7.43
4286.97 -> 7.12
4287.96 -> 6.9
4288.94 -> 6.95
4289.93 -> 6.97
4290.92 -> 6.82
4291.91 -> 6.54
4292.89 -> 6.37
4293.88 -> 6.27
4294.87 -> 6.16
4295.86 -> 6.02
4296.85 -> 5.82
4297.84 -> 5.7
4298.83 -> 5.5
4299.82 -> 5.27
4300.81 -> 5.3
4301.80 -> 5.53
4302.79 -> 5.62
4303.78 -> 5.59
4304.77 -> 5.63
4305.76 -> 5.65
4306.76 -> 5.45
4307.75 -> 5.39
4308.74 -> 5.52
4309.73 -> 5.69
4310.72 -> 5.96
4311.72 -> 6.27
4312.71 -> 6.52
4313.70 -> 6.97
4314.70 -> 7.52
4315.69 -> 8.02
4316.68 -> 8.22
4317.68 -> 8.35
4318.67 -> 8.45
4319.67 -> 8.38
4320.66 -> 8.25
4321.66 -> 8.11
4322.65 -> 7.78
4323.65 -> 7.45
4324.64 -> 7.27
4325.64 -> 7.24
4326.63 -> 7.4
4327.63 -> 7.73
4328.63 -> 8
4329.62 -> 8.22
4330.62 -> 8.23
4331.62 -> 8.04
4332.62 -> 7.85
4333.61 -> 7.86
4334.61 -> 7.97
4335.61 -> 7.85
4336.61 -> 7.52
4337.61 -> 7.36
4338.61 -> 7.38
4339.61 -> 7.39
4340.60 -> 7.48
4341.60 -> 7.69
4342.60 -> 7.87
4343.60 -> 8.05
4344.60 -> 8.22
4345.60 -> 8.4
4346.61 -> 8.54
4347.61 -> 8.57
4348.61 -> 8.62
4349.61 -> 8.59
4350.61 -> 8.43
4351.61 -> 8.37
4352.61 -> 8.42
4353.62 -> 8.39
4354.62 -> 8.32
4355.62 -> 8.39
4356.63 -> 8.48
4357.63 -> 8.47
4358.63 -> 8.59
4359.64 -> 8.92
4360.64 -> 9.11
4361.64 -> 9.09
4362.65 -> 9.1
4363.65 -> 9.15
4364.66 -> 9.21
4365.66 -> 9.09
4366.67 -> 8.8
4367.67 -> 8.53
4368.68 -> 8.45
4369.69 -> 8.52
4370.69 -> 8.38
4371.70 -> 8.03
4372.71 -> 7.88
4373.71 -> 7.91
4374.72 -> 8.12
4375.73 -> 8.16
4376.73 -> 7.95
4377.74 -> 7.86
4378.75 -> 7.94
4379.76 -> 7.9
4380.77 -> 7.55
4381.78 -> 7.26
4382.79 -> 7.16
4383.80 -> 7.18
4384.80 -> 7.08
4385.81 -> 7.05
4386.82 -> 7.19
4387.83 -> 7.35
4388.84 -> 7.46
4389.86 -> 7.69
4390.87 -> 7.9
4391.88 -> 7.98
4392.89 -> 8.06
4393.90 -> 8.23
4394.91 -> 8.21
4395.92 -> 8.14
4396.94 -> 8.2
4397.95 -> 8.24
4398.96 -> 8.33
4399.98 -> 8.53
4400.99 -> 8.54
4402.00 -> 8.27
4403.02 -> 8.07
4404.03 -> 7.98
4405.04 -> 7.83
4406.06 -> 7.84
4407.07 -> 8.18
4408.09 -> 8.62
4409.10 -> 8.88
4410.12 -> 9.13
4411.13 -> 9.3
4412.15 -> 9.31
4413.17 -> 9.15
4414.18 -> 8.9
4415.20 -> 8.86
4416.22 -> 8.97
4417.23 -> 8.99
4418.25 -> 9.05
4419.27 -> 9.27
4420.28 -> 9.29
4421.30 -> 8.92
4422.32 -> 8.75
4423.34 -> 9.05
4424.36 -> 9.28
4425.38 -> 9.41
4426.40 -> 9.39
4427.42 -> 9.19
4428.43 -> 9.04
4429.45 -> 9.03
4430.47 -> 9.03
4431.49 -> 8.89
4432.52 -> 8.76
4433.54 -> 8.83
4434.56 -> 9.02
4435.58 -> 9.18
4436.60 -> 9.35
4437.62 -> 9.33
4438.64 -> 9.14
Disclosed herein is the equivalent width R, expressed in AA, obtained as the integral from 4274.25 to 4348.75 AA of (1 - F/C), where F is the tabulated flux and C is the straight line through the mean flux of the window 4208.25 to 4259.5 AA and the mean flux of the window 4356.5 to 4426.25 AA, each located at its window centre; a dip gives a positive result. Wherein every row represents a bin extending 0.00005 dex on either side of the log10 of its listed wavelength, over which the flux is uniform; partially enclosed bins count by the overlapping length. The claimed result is 7.3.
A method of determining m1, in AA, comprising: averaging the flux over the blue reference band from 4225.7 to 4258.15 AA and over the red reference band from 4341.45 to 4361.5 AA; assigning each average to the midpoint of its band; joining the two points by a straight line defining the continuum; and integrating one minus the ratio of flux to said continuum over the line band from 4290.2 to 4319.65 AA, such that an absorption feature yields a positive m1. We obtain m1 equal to 6.2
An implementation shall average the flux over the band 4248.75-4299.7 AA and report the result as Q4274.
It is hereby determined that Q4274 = 7.13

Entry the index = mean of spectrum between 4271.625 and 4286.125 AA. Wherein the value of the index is 7.14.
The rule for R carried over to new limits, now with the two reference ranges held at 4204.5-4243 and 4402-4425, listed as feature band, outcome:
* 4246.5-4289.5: 1.1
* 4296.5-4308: 3.4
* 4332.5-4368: -0.3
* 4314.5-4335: 0.4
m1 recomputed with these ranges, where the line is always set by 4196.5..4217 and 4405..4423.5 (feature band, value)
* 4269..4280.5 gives 1.1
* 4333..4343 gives 0.8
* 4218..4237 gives 1.2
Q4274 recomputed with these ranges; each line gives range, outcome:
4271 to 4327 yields 6.77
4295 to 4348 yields 7.13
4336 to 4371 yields 8.4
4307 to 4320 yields 6.97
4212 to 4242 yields 7.17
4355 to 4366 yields 8.87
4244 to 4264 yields 7.65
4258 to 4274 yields 7.57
